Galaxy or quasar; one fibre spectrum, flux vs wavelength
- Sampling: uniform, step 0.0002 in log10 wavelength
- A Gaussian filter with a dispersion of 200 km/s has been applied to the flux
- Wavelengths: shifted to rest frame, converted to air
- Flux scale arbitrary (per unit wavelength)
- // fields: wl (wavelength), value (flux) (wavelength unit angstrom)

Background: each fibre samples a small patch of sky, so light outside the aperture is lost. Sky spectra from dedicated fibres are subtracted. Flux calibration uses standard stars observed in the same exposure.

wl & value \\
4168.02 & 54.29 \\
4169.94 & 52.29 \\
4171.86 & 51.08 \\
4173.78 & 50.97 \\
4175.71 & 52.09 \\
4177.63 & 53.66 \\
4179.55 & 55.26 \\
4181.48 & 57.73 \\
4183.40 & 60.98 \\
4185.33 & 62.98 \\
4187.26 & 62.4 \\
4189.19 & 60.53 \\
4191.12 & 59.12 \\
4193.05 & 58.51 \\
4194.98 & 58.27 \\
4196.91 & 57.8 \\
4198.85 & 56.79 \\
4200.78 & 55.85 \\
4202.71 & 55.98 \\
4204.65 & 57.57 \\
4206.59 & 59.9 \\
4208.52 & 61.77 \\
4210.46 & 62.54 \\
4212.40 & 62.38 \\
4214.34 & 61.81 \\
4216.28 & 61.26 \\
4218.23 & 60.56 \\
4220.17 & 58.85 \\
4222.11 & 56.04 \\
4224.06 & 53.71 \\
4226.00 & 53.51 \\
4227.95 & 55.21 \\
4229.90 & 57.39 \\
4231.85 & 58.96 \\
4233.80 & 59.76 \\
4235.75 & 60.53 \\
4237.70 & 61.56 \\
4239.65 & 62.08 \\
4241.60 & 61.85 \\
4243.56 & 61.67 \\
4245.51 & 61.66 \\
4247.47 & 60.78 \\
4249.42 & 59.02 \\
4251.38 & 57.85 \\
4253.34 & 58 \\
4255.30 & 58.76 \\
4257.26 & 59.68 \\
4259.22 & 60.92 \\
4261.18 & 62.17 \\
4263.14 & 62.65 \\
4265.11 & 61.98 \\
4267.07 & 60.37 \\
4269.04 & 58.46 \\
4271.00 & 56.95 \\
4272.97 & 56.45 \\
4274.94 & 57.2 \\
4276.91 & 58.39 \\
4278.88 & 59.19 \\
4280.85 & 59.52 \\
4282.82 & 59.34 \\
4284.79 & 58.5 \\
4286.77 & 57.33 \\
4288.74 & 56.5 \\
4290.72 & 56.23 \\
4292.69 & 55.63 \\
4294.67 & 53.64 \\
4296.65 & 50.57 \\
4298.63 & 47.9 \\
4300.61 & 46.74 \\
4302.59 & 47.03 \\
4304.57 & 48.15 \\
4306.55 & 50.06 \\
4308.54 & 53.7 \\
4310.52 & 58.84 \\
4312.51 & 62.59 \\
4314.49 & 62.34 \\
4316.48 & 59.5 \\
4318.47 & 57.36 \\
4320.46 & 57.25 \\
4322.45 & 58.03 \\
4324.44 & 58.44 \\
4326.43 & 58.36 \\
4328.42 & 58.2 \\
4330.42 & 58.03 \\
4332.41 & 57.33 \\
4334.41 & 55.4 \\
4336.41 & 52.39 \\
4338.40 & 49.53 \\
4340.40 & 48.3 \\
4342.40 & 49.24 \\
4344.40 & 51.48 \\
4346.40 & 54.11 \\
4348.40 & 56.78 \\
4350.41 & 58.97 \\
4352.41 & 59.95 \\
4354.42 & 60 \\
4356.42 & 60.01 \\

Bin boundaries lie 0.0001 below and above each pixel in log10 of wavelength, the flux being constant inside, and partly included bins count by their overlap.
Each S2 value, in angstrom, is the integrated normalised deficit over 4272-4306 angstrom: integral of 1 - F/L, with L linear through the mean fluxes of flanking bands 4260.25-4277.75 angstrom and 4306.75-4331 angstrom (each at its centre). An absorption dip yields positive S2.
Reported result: 2.5 angstrom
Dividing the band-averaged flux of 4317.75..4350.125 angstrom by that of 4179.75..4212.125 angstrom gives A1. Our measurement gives 0.93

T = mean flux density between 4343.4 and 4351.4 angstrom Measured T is 55.3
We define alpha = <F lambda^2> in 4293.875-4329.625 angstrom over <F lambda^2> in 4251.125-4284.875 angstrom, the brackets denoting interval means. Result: 0.95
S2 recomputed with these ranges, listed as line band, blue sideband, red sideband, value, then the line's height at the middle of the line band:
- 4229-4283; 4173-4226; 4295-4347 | -3.2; 56.4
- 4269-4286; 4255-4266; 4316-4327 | 0.6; 60.3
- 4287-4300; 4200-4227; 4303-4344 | 0.7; 56.4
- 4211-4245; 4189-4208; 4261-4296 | -0.7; 58.1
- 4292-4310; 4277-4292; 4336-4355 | 2.0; 57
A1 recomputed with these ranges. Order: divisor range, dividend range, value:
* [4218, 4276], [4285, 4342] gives 0.93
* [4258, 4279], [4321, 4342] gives 0.93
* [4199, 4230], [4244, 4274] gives 1.02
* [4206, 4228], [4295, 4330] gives 0.93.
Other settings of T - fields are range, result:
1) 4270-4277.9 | 57.3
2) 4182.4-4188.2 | 62.1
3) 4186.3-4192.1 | 60.7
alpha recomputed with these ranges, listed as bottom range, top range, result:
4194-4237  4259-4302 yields 1.00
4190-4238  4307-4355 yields 1.02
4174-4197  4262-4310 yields 1.00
